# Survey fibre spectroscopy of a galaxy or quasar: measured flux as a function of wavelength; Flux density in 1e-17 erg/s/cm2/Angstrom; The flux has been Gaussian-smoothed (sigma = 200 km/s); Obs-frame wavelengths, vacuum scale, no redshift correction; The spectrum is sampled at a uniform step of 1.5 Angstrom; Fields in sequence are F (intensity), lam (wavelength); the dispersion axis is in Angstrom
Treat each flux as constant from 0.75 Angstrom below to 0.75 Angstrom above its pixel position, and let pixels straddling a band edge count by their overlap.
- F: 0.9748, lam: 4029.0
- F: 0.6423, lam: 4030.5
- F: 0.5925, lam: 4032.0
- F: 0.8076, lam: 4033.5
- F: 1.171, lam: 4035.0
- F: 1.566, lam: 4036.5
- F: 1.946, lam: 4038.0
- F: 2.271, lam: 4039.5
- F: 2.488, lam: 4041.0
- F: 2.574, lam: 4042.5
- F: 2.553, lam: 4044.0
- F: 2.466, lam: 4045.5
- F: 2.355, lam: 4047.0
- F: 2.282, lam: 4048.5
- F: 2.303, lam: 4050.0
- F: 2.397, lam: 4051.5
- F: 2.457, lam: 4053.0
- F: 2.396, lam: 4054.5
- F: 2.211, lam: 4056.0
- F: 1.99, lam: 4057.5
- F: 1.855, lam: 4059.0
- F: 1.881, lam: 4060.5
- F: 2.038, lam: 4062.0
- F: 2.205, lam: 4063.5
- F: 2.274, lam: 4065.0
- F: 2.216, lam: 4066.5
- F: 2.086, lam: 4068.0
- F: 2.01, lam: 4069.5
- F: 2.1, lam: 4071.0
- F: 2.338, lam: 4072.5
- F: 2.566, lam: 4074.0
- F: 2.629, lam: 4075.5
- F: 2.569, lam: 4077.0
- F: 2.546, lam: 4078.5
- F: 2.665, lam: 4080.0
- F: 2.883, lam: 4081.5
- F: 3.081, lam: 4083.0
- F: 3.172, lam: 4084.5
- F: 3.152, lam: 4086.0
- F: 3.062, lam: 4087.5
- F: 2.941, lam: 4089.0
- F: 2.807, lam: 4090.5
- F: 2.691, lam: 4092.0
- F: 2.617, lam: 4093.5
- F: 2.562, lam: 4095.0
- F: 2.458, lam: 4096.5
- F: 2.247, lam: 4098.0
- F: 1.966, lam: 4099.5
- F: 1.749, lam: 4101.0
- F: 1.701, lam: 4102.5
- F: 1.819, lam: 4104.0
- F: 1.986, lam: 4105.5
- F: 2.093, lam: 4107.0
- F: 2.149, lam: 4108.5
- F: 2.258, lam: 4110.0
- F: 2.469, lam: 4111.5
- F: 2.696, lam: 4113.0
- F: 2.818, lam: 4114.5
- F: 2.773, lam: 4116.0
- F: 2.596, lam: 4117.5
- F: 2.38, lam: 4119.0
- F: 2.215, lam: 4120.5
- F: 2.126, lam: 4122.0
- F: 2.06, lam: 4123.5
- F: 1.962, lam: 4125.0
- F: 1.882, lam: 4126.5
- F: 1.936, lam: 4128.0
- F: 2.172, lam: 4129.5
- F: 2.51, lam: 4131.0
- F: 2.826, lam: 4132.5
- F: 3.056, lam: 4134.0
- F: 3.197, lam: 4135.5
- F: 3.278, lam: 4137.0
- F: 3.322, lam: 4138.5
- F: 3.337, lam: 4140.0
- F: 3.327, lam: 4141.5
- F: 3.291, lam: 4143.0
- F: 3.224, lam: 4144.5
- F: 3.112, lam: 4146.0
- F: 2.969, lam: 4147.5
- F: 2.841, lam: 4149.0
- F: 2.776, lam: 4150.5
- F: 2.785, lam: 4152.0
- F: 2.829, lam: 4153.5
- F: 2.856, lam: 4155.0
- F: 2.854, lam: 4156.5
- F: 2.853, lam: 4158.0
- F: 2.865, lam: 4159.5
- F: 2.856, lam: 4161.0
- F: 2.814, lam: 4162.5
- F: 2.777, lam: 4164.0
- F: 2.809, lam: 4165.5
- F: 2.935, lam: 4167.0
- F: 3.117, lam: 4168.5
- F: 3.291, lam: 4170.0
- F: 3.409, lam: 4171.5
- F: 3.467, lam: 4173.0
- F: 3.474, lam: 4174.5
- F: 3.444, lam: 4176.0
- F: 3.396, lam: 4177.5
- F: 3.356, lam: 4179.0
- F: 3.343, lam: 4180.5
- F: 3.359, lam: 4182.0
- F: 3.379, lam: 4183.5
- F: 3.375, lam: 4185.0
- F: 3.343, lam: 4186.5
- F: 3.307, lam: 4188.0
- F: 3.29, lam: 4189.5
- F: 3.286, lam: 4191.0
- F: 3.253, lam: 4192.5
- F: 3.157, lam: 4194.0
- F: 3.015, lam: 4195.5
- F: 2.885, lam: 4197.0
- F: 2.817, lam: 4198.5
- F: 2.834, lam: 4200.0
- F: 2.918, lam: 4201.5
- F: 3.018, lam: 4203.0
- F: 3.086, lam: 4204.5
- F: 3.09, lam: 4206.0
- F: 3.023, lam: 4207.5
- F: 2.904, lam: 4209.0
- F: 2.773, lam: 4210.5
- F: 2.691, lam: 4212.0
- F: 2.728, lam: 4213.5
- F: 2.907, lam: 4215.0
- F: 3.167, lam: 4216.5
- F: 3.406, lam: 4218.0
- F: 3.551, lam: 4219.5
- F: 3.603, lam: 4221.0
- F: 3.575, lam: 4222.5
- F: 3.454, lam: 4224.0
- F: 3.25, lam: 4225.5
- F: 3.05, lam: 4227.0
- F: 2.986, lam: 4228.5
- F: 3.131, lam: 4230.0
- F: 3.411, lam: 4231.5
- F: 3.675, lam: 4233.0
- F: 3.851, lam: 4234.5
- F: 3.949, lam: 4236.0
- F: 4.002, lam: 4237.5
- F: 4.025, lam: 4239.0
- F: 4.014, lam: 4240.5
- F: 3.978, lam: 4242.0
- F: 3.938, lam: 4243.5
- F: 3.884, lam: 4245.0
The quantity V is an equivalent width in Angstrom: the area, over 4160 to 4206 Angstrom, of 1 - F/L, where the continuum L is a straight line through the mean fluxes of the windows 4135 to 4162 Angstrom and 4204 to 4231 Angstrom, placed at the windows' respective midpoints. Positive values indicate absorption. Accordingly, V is -1.1 Angstrom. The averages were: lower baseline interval 3.03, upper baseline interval 3.13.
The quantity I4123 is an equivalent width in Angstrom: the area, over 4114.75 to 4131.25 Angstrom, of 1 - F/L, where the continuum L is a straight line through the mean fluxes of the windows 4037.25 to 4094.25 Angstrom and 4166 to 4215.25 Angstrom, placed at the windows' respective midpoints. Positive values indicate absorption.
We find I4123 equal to 3.1 Angstrom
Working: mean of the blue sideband 2.45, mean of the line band 2.25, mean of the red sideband 3.14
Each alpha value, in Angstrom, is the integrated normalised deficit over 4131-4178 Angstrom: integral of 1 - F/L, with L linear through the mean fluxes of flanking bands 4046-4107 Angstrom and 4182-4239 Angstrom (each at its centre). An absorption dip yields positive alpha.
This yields -3.1 Angstrom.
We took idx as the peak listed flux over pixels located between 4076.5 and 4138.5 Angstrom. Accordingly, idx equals 3.322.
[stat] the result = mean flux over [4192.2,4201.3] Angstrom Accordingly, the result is 2.98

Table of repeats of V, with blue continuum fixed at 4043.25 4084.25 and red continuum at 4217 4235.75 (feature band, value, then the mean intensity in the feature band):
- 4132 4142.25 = -1.3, 3.2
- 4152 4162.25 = 0.4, 2.85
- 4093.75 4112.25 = 3.4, 2.13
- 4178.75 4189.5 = -0.7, 3.35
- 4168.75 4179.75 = -1.1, 3.39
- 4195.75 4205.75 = 1.0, 2.94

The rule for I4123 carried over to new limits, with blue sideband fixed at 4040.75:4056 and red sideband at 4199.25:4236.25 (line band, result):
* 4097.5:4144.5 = 4.9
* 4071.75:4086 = -1.0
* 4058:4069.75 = 2.0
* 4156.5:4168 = 0.3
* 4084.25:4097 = -1.1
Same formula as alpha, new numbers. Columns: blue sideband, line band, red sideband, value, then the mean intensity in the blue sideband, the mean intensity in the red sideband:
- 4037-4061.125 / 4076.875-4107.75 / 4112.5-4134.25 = -2.35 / 2.27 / 2.38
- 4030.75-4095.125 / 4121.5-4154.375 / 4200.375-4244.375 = 0.37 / 2.3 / 3.35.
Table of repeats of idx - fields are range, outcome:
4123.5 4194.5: 3.474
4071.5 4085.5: 3.172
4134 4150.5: 3.337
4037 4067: 2.574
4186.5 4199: 3.343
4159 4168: 2.935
